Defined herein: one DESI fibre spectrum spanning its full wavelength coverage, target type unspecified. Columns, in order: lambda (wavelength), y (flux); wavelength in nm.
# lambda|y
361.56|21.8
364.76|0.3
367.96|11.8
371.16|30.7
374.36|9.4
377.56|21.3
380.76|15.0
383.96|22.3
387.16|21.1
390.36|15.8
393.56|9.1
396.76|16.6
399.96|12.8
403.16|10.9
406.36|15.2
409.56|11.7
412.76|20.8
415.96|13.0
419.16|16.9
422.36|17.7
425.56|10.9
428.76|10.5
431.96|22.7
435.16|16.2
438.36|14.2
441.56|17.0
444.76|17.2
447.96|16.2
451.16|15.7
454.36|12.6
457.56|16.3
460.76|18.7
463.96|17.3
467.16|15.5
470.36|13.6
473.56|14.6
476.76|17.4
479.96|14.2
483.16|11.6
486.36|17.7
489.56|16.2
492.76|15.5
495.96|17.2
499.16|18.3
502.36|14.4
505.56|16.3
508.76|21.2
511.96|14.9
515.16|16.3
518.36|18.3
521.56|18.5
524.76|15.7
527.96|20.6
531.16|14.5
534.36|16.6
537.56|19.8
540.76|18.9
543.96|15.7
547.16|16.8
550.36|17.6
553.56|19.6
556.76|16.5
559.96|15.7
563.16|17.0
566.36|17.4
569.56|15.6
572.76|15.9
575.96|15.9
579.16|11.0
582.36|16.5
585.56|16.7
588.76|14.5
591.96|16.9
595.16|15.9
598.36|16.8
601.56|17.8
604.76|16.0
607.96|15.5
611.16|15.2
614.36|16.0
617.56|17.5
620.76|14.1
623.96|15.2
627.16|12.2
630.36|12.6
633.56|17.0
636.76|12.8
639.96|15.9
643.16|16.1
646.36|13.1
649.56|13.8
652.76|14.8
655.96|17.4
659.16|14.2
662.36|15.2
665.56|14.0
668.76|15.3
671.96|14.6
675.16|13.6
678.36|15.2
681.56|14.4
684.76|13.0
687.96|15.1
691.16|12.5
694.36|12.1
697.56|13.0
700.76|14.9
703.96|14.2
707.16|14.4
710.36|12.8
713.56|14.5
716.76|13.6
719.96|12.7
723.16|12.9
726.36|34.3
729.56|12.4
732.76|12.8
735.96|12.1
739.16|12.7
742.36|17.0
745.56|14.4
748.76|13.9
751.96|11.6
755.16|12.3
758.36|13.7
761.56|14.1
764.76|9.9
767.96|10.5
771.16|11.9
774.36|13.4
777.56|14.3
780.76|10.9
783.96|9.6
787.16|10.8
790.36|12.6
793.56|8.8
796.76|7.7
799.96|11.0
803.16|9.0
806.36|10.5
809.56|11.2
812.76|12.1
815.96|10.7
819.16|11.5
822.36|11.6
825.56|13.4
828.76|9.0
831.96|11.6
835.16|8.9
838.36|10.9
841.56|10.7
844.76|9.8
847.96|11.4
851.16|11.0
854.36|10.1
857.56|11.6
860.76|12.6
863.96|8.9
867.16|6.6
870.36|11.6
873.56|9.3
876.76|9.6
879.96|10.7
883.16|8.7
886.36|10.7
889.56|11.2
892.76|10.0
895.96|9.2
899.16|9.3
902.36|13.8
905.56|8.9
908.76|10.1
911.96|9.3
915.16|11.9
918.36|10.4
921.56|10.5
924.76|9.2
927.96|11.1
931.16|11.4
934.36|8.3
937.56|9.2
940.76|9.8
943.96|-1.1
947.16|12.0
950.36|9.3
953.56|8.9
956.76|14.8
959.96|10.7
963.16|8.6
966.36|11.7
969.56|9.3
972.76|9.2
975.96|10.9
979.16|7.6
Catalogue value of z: 0.105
